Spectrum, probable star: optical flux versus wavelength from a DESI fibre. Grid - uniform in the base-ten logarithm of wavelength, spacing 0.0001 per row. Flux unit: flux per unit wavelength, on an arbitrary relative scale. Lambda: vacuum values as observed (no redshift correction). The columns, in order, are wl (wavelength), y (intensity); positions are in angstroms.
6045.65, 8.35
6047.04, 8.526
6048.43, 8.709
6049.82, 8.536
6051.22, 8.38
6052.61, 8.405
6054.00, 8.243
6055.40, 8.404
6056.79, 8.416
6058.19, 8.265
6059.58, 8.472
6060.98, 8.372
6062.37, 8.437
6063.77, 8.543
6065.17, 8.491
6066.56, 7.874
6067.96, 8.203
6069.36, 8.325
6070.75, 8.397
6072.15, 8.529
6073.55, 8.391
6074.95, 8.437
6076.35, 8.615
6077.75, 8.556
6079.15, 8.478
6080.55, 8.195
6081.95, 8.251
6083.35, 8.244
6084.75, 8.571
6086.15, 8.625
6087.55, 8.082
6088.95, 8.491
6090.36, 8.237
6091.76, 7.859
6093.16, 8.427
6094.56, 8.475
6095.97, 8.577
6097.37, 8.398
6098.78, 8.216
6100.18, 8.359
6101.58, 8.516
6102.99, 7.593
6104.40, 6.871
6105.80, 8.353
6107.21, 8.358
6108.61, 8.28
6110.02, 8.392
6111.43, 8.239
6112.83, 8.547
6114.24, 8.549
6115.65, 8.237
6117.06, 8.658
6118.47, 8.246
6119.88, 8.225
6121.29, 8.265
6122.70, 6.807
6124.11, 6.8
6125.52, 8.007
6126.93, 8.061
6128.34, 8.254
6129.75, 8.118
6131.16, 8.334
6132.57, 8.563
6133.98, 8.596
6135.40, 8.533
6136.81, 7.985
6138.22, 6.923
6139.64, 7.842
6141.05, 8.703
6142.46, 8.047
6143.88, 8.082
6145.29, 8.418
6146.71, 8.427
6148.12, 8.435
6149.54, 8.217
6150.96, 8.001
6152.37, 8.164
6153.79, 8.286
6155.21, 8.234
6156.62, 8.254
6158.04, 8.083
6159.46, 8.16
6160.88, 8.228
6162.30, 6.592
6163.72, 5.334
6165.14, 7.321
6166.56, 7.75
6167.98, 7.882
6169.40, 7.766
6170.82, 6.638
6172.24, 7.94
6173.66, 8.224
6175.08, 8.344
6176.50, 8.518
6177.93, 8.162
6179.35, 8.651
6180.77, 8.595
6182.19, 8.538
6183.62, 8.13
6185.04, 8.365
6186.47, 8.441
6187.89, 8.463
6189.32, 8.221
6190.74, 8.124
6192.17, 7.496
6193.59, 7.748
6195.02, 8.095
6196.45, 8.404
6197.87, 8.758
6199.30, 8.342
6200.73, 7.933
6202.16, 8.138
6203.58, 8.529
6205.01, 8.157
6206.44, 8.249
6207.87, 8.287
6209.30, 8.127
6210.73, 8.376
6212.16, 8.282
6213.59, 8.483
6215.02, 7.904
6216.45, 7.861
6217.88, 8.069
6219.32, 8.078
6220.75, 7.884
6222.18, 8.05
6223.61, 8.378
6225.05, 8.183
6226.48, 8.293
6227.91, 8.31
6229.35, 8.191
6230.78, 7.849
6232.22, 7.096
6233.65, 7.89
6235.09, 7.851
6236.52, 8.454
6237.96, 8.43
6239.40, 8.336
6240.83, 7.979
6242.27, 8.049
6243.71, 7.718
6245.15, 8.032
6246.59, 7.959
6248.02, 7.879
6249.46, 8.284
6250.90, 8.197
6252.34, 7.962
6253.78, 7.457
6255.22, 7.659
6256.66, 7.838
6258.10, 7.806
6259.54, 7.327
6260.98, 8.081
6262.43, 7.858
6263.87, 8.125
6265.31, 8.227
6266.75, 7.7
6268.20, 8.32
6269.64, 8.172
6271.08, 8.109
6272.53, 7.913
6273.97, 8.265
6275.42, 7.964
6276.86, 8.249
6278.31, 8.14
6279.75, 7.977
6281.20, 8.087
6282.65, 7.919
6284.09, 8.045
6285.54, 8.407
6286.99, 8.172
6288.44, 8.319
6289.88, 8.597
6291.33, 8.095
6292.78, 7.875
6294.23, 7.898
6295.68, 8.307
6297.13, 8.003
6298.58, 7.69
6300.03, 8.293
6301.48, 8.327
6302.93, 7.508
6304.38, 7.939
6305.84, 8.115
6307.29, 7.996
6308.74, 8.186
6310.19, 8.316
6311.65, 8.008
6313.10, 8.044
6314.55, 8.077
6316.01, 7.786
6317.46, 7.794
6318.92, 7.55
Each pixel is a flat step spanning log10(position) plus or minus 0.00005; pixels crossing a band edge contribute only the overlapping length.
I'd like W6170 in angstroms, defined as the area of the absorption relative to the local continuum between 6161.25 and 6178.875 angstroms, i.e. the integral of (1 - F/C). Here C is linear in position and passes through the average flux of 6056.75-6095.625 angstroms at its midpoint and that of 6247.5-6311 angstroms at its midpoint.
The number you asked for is 1.4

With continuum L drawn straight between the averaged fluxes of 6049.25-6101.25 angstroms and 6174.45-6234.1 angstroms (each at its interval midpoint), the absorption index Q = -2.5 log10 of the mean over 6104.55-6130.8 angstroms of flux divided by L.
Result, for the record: 0.03 mag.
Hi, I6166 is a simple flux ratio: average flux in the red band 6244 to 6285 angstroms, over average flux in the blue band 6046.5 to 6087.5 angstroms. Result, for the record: 0.95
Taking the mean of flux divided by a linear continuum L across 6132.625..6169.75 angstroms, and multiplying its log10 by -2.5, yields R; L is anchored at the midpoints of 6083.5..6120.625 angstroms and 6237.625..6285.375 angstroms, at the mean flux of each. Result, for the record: 0.03 mag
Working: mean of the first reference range 8.28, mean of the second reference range 8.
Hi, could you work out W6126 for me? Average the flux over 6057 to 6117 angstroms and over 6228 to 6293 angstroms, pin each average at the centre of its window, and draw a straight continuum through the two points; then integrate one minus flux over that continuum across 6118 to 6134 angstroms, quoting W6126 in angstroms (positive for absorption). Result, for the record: 0.50 angstroms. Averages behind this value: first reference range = 8.32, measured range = 8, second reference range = 8.02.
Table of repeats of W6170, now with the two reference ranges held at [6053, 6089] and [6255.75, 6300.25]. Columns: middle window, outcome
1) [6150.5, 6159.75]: 0.1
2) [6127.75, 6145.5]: 0.2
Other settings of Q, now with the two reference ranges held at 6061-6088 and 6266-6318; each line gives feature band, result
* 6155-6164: 0.09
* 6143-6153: 0.00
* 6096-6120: 0.01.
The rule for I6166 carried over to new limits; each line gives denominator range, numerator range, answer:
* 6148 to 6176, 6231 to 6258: 1.02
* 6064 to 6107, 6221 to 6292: 0.97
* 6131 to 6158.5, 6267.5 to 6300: 0.99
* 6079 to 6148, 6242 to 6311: 0.98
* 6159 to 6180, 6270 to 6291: 1.06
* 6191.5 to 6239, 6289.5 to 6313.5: 0.99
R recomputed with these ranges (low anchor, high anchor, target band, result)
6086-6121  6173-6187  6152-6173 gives 0.10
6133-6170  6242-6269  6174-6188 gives -0.06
